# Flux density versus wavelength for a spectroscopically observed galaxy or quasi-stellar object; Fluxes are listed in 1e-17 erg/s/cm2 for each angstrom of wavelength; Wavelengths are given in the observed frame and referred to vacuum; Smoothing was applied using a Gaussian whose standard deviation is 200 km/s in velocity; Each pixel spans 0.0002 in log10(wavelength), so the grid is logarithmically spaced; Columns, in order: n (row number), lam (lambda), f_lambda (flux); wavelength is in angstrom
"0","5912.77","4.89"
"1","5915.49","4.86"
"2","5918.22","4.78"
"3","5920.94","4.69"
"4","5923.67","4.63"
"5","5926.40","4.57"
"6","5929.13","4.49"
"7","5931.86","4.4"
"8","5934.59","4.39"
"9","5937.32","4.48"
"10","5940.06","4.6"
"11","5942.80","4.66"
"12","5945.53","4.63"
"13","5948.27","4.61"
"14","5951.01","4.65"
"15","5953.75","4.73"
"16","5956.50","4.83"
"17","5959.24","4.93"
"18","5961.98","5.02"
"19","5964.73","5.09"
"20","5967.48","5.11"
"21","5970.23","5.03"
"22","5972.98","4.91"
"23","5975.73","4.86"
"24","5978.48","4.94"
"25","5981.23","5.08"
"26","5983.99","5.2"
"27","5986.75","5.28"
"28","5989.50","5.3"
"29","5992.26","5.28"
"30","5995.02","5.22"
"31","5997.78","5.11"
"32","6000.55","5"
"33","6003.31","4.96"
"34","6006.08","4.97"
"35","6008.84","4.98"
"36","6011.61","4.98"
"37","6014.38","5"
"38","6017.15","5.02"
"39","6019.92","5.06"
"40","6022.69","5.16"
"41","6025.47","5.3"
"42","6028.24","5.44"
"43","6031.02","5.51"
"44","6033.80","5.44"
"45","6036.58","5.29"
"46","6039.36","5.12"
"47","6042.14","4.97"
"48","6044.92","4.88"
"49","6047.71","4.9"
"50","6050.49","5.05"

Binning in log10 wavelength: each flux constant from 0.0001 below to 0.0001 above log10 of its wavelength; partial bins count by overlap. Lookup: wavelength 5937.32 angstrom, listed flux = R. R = 4.48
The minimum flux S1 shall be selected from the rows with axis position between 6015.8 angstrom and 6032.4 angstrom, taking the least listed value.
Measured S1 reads 5.02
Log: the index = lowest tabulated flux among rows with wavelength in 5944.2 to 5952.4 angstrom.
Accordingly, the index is 4.61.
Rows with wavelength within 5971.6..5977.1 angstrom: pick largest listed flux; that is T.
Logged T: 4.91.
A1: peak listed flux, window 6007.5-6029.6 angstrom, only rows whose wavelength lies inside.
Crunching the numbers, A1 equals 5.44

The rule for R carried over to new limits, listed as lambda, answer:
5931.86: 4.4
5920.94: 4.69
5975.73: 4.86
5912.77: 4.89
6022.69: 5.16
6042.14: 4.97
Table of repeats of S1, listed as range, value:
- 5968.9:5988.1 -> 4.86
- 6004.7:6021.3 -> 4.97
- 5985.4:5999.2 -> 5.11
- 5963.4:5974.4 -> 4.91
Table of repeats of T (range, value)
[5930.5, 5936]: 4.4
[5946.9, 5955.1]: 4.73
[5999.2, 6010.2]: 5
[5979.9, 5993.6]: 5.3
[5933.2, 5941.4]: 4.6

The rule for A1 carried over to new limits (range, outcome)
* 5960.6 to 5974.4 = 5.11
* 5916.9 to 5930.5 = 4.78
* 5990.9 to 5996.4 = 5.28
